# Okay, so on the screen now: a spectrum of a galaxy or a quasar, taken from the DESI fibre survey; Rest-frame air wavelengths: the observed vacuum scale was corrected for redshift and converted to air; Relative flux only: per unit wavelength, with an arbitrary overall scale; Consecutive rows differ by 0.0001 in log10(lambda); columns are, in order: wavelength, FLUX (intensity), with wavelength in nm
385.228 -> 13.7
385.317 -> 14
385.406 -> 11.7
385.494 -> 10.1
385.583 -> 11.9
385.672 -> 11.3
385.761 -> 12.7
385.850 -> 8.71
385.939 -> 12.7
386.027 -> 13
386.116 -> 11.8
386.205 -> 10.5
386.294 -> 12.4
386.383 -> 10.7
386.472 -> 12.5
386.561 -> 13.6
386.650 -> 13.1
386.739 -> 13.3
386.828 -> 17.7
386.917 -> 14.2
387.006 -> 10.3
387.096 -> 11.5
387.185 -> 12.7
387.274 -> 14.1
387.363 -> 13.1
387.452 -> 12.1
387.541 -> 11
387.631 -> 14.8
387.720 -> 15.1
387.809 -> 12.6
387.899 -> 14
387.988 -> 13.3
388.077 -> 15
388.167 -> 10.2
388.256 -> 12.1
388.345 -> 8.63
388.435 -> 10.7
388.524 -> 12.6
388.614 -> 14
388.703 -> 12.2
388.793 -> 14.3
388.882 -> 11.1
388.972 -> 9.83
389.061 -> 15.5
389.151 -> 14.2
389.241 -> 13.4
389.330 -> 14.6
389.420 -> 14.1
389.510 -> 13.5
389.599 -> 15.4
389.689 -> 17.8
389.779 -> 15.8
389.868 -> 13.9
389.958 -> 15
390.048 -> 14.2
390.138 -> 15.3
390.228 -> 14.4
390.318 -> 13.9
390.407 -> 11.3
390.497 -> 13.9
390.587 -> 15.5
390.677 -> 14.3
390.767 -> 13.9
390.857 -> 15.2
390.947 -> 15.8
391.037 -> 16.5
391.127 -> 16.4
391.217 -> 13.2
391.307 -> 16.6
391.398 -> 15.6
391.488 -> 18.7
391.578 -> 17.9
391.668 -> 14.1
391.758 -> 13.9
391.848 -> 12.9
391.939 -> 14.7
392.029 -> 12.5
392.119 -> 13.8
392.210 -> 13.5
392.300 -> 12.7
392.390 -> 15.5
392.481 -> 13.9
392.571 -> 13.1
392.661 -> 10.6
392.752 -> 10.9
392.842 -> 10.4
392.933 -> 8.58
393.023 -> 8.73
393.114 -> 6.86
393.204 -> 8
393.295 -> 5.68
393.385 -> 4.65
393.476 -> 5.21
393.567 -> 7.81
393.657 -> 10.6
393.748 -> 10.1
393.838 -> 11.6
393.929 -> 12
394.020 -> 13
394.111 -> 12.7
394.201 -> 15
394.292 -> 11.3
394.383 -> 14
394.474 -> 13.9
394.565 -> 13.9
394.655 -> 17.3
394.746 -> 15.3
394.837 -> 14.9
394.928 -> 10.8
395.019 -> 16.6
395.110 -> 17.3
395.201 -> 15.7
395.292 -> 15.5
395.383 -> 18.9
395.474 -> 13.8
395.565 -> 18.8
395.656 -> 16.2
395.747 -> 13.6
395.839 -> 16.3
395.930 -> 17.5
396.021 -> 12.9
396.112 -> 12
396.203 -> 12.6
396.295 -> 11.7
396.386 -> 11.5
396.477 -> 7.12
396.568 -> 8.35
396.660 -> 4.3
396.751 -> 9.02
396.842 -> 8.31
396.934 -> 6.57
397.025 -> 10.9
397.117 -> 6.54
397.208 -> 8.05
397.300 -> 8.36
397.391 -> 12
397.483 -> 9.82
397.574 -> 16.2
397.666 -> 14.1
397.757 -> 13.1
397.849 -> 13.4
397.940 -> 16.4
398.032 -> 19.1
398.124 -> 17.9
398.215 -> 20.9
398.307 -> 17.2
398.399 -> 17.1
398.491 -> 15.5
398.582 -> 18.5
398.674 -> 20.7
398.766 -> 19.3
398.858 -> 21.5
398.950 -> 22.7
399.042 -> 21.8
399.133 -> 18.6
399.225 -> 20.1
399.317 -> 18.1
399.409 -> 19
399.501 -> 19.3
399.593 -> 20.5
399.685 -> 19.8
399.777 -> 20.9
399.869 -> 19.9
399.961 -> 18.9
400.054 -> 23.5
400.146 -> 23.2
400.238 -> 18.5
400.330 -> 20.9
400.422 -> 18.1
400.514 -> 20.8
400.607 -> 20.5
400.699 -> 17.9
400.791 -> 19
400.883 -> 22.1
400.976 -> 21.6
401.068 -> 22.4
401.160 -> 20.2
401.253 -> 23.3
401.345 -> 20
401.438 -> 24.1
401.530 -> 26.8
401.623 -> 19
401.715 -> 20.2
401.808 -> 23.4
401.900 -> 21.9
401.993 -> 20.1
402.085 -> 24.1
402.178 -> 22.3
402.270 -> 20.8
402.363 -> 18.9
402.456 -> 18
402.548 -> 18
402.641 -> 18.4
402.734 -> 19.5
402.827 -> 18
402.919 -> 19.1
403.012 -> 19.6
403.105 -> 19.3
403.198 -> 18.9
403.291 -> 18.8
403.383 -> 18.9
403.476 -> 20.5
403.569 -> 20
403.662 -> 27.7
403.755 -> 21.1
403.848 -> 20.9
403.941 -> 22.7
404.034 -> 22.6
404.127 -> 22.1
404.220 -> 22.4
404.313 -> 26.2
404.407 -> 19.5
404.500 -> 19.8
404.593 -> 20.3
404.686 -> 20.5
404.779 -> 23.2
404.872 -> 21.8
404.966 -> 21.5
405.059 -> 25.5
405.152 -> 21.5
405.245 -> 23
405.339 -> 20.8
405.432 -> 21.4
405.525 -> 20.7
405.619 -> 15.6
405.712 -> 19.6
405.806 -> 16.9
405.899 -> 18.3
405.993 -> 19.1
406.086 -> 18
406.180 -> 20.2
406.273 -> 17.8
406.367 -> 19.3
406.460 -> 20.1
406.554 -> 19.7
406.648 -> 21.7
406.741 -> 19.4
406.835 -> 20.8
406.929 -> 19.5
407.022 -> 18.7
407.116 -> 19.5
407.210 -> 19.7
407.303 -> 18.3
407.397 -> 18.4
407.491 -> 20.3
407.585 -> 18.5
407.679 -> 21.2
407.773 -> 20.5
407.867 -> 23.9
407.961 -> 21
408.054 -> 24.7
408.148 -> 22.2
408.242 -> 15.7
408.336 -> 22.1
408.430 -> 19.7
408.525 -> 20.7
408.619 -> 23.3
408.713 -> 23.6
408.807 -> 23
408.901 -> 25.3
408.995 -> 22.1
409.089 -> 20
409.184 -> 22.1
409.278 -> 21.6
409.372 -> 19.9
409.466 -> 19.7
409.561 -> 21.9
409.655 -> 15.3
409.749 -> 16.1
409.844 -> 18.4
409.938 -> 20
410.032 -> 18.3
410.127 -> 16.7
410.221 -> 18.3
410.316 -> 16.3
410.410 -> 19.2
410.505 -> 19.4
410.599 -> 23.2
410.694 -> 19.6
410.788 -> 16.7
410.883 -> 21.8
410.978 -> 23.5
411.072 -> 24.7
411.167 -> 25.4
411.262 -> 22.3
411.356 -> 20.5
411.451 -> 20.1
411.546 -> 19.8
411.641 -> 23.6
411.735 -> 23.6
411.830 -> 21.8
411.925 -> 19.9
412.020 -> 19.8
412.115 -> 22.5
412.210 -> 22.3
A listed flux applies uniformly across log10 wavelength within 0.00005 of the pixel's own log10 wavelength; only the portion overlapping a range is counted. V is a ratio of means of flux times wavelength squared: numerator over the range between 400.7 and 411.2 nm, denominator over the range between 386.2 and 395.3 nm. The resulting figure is 1.69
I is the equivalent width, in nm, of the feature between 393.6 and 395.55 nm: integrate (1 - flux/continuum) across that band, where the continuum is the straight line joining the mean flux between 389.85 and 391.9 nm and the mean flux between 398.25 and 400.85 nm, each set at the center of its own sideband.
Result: 0.338 nm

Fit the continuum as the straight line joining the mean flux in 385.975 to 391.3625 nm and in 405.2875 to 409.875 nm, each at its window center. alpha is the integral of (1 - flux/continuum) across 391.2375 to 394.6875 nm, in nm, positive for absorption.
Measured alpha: 0.65 nm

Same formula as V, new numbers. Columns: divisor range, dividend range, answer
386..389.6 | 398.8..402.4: 1.73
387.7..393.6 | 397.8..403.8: 1.63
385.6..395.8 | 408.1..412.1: 1.73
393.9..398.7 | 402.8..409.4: 1.59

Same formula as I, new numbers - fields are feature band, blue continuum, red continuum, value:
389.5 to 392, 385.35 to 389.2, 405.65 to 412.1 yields -0.226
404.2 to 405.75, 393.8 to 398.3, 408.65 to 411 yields -0.326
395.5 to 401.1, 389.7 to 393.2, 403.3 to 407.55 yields 0.317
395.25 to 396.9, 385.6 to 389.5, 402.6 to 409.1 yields 0.373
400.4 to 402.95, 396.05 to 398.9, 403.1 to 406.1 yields -0.433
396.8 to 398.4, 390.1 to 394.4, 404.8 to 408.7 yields 0.259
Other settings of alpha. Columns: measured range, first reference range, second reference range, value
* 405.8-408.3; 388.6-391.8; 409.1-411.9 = -0.06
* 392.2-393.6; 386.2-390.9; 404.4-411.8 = 0.49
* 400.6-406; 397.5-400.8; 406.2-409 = -0.30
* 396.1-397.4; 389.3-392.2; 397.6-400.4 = 0.64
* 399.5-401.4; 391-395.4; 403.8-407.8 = -0.37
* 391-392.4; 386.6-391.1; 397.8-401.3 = 0.03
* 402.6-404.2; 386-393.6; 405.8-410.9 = -0.21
